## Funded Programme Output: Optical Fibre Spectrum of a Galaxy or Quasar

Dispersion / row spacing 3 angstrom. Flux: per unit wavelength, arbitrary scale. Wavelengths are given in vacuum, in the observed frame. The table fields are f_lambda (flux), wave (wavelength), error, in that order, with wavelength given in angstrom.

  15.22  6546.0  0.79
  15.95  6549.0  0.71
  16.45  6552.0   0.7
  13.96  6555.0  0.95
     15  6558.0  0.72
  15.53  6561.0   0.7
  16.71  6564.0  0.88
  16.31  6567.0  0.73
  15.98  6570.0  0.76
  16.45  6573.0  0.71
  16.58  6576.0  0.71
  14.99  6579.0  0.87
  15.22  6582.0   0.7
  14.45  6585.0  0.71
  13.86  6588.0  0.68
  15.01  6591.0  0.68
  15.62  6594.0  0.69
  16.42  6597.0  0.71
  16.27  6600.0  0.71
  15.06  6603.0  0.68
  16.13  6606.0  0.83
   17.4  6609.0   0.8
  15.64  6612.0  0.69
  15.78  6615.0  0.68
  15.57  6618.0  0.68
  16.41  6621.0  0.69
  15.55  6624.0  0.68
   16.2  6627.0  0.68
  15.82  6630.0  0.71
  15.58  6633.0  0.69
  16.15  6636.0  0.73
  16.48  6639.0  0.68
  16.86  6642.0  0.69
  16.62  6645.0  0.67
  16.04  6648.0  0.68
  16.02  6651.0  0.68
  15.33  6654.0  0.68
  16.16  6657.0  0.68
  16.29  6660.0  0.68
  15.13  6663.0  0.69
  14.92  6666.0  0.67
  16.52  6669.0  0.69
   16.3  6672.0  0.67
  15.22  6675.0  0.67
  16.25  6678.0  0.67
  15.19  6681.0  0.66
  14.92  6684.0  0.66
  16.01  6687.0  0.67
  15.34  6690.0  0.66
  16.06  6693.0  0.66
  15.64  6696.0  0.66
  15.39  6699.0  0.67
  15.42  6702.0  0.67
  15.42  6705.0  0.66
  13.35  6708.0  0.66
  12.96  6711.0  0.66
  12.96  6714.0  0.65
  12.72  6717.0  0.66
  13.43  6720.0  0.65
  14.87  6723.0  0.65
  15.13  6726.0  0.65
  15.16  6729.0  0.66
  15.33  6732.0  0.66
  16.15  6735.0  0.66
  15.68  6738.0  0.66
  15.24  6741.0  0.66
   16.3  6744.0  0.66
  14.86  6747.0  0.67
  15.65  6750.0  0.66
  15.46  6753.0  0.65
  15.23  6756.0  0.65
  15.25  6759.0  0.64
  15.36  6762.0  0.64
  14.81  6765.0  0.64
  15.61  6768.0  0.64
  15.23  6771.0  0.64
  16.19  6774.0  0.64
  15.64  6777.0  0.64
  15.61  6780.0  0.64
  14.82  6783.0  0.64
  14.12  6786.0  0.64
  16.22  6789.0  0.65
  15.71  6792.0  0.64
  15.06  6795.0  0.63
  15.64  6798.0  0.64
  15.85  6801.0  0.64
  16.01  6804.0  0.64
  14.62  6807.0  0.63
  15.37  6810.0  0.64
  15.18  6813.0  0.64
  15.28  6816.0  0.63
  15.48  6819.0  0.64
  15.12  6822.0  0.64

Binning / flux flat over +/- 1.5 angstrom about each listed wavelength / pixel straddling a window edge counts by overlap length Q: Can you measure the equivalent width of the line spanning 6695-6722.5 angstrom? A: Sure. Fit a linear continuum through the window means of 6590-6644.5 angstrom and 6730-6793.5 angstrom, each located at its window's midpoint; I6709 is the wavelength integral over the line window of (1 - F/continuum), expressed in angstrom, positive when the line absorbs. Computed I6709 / 2.7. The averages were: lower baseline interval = 16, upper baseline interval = 15.4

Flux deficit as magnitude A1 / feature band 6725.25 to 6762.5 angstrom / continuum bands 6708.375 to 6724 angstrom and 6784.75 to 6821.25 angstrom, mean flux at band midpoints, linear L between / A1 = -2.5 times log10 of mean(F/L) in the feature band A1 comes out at -0.11 mag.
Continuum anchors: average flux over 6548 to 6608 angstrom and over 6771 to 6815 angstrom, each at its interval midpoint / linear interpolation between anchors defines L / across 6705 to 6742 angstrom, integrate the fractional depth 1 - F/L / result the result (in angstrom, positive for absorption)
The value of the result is 2.5 angstrom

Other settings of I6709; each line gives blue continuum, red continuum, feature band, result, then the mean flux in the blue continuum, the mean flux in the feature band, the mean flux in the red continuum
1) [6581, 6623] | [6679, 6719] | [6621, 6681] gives -3.1 angstrom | 15.6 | 16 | 14.7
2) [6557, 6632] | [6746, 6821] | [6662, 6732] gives 2.6 angstrom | 15.8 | 15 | 15.4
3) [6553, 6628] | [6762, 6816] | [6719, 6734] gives 0.6 angstrom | 15.7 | 14.9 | 15.4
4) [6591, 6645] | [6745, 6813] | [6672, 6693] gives 0.3 angstrom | 16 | 15.6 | 15.4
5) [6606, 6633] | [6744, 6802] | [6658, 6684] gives 0.2 angstrom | 16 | 15.7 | 15.4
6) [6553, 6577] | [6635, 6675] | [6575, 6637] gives 0.9 angstrom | 15.8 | 15.7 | 16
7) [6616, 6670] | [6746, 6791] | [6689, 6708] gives 0.4 angstrom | 16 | 15.4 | 15.3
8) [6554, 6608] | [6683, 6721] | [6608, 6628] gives -1.0 angstrom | 15.6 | 16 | 14.6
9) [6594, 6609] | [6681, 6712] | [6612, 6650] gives -0.7 angstrom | 16.1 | 16.1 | 15.1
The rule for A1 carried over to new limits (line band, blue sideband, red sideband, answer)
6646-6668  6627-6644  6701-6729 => -0.01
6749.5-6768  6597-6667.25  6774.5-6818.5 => 0.02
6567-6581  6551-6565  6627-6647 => -0.03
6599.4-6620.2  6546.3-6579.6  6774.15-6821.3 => -0.02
